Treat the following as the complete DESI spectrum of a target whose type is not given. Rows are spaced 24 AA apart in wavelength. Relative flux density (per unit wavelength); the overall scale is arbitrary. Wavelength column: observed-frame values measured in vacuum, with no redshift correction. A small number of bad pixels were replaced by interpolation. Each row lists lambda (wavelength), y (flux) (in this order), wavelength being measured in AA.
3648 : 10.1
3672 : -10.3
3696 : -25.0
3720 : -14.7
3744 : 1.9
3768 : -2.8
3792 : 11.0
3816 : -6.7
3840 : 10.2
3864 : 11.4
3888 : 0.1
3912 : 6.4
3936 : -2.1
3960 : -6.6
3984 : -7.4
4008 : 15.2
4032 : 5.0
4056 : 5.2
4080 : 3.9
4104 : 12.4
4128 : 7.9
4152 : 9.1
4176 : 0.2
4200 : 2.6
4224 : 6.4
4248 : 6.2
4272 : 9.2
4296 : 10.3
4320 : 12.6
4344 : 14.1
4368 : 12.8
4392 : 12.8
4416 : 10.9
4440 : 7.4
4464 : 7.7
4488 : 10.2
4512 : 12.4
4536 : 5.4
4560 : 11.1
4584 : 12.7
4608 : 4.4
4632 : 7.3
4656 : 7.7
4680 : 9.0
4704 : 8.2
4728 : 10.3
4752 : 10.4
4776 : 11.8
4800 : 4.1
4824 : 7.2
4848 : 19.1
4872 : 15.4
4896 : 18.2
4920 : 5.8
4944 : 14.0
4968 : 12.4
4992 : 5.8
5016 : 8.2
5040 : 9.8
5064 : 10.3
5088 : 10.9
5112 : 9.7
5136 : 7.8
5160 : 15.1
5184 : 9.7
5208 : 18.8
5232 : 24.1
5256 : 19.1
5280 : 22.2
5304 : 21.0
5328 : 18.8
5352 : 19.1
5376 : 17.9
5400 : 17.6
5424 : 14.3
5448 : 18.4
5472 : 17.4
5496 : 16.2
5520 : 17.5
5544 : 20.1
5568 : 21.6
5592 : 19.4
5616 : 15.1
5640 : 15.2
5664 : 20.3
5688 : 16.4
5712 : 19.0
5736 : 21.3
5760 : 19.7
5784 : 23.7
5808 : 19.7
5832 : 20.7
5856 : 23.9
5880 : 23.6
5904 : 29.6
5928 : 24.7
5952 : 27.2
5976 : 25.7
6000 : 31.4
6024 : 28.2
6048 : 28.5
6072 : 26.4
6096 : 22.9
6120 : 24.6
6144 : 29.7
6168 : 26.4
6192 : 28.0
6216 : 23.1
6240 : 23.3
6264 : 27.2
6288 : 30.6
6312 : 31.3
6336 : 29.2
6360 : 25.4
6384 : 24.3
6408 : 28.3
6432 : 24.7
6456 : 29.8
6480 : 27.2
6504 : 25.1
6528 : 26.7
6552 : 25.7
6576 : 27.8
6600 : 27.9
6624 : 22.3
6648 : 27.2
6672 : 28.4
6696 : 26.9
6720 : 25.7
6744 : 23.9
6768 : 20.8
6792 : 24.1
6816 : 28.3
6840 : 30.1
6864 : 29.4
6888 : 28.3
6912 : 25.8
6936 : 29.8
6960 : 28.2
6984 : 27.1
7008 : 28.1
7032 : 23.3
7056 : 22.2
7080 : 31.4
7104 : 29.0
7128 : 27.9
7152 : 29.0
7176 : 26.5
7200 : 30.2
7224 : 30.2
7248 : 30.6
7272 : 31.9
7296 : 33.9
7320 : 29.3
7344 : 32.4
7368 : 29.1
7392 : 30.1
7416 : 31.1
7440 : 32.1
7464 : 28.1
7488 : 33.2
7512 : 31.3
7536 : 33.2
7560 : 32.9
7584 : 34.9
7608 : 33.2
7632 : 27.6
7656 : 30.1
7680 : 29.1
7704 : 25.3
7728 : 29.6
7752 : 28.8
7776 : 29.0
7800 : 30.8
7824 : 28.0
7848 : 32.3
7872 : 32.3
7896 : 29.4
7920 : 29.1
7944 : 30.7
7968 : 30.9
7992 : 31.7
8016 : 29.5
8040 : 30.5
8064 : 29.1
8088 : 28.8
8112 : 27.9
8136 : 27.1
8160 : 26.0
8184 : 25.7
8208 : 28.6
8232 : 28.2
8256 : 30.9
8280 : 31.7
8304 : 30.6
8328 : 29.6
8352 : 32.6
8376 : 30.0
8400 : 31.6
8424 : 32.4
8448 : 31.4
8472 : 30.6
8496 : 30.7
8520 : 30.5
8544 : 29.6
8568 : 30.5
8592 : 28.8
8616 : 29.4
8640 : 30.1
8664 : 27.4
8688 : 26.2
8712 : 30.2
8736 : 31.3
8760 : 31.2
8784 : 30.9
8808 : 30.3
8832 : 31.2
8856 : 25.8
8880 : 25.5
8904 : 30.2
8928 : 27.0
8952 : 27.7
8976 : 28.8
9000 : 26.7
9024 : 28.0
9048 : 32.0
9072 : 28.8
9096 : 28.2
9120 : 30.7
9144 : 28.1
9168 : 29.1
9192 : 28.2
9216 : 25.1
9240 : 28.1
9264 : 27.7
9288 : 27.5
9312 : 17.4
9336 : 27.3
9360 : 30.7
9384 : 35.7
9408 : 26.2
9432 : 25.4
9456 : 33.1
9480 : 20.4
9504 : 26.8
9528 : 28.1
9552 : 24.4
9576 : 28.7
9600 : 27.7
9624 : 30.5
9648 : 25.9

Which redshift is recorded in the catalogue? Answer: 0.31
